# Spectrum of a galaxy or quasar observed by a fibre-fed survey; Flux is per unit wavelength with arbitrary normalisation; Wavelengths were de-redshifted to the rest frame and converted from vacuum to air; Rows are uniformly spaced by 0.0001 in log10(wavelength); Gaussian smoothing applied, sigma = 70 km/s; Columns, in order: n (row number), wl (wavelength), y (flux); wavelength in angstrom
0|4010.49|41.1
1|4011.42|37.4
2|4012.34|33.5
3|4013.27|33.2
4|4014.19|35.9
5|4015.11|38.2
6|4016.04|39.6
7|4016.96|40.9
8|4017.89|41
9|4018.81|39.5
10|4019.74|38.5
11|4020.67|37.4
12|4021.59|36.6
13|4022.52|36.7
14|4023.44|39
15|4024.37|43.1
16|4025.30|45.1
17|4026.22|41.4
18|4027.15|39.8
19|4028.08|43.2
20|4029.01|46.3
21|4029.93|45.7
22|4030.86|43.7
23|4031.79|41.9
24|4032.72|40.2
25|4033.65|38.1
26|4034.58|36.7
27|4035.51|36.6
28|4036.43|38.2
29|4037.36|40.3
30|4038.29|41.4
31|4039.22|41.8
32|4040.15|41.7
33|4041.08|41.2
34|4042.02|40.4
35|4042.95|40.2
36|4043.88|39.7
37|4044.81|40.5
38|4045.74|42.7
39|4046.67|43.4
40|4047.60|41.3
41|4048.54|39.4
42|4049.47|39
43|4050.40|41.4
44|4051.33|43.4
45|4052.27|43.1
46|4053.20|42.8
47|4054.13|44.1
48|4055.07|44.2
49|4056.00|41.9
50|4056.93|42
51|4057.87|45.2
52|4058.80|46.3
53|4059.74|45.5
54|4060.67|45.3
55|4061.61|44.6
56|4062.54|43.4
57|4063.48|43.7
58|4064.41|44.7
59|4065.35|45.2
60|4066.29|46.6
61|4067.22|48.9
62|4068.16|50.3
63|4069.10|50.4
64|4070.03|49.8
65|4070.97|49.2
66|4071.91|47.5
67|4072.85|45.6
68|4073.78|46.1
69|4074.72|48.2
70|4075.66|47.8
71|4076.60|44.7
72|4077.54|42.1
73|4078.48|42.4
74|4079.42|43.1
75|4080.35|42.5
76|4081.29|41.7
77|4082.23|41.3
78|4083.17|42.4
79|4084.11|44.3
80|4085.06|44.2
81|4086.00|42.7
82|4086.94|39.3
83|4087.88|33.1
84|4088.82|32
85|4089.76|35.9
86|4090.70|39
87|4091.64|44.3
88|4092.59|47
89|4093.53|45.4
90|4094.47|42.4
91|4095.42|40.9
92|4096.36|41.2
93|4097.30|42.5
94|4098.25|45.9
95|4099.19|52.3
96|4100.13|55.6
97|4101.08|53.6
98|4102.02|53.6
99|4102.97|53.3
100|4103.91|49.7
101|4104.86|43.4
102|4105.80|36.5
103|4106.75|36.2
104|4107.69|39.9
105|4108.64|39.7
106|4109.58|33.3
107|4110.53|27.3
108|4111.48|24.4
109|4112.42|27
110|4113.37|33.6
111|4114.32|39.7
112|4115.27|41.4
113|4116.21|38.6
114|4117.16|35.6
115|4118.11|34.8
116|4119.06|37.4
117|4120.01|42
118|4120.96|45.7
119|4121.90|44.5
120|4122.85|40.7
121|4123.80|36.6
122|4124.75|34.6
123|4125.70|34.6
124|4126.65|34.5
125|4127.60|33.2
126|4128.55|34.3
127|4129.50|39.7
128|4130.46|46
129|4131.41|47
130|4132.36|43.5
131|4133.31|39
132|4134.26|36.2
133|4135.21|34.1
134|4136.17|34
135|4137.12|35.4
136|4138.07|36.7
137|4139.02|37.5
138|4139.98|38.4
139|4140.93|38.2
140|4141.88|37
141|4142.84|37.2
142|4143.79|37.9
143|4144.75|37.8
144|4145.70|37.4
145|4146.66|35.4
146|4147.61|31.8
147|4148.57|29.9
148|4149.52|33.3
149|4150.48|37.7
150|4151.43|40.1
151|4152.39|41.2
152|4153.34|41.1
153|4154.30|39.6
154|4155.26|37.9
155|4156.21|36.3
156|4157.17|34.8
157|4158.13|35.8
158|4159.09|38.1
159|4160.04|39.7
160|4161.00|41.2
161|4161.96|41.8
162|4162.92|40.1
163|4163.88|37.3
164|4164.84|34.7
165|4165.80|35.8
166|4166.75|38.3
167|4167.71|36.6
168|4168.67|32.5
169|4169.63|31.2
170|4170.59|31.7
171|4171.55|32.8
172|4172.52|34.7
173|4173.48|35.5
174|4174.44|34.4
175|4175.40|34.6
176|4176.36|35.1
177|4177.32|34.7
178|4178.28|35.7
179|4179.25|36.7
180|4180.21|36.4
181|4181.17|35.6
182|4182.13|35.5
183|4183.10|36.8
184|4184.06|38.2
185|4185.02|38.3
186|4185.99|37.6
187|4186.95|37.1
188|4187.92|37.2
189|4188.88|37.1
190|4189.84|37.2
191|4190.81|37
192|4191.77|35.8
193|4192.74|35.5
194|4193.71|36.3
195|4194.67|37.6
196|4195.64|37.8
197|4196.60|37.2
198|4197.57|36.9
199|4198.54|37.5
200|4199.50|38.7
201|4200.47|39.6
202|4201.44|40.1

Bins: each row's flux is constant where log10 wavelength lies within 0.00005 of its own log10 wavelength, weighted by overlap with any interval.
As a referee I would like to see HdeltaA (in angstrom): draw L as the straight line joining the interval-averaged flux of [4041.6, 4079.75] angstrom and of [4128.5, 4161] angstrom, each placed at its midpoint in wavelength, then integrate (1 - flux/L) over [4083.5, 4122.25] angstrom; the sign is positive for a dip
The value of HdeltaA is 0.1 angstrom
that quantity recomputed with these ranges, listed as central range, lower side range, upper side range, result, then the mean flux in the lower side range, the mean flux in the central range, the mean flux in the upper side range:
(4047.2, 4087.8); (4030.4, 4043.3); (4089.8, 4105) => -0.8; 40.2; 44.3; 46.6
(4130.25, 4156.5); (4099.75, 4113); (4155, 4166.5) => 0.7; 40.8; 37.7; 37.8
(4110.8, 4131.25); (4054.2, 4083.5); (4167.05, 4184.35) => 1.5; 45.2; 37.1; 34.9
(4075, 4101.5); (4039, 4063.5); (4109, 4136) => -2.4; 42.5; 43.2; 37.1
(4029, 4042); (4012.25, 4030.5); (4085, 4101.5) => -0.1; 39.9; 40.8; 43.1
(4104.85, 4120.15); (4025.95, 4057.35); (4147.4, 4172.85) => 1.2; 41.4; 35.6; 36.6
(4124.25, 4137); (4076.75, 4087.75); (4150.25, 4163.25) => 0.8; 42.1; 37.7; 39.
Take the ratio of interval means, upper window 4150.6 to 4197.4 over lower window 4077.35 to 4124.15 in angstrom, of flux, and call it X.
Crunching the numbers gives 0.90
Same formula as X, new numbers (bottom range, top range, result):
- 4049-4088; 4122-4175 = 0.83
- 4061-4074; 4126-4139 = 0.81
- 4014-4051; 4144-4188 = 0.90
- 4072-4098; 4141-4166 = 0.88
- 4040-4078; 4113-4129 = 0.85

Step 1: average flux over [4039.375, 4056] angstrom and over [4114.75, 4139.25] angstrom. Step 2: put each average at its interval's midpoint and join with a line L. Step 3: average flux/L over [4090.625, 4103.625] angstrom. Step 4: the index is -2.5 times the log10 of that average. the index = -0.19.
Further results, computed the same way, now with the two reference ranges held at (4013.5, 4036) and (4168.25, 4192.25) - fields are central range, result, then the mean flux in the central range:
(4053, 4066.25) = -0.13 mag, 44.3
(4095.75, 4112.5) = -0.12 mag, 42.3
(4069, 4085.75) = -0.17 mag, 45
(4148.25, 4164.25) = -0.05 mag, 38.1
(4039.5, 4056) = -0.06 mag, 41.7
